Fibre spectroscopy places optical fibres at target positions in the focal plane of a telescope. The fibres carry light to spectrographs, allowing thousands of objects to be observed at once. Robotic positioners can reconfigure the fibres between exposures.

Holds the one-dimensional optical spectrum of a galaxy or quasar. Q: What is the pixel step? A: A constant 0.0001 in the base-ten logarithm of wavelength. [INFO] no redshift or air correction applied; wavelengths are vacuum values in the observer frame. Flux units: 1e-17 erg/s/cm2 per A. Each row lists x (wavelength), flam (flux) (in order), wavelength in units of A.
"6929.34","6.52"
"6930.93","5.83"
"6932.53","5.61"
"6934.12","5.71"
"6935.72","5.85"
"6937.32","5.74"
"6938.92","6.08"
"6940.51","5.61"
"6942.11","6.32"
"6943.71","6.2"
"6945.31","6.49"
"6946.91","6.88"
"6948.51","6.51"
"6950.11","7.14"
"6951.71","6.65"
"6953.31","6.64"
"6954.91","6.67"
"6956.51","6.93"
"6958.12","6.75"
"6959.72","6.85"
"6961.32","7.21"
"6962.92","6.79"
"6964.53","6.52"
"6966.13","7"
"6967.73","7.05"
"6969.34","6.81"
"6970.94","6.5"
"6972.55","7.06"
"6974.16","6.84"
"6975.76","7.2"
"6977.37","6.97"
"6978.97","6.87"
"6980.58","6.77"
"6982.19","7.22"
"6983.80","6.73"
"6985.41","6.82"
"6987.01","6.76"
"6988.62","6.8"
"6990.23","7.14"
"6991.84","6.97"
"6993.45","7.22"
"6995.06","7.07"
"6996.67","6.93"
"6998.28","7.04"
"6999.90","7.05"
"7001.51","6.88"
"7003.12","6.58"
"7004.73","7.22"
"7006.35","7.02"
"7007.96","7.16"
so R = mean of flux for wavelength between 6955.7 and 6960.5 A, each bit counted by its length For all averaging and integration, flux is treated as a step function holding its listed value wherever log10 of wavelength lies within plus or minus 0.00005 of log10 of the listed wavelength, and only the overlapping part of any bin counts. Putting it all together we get 6.84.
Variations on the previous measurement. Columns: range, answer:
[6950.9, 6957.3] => 6.73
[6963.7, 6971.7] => 6.78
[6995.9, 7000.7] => 7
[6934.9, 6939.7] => 5.88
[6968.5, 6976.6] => 6.88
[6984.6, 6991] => 6.88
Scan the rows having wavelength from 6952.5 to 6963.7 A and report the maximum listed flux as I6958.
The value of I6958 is 7.21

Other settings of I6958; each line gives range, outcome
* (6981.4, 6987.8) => 7.22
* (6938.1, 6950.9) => 7.14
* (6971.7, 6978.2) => 7.2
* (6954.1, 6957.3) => 6.93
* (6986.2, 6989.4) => 6.8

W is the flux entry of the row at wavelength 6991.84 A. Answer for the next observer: 6.97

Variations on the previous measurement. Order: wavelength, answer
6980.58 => 6.77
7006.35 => 7.02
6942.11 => 6.32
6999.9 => 7.05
